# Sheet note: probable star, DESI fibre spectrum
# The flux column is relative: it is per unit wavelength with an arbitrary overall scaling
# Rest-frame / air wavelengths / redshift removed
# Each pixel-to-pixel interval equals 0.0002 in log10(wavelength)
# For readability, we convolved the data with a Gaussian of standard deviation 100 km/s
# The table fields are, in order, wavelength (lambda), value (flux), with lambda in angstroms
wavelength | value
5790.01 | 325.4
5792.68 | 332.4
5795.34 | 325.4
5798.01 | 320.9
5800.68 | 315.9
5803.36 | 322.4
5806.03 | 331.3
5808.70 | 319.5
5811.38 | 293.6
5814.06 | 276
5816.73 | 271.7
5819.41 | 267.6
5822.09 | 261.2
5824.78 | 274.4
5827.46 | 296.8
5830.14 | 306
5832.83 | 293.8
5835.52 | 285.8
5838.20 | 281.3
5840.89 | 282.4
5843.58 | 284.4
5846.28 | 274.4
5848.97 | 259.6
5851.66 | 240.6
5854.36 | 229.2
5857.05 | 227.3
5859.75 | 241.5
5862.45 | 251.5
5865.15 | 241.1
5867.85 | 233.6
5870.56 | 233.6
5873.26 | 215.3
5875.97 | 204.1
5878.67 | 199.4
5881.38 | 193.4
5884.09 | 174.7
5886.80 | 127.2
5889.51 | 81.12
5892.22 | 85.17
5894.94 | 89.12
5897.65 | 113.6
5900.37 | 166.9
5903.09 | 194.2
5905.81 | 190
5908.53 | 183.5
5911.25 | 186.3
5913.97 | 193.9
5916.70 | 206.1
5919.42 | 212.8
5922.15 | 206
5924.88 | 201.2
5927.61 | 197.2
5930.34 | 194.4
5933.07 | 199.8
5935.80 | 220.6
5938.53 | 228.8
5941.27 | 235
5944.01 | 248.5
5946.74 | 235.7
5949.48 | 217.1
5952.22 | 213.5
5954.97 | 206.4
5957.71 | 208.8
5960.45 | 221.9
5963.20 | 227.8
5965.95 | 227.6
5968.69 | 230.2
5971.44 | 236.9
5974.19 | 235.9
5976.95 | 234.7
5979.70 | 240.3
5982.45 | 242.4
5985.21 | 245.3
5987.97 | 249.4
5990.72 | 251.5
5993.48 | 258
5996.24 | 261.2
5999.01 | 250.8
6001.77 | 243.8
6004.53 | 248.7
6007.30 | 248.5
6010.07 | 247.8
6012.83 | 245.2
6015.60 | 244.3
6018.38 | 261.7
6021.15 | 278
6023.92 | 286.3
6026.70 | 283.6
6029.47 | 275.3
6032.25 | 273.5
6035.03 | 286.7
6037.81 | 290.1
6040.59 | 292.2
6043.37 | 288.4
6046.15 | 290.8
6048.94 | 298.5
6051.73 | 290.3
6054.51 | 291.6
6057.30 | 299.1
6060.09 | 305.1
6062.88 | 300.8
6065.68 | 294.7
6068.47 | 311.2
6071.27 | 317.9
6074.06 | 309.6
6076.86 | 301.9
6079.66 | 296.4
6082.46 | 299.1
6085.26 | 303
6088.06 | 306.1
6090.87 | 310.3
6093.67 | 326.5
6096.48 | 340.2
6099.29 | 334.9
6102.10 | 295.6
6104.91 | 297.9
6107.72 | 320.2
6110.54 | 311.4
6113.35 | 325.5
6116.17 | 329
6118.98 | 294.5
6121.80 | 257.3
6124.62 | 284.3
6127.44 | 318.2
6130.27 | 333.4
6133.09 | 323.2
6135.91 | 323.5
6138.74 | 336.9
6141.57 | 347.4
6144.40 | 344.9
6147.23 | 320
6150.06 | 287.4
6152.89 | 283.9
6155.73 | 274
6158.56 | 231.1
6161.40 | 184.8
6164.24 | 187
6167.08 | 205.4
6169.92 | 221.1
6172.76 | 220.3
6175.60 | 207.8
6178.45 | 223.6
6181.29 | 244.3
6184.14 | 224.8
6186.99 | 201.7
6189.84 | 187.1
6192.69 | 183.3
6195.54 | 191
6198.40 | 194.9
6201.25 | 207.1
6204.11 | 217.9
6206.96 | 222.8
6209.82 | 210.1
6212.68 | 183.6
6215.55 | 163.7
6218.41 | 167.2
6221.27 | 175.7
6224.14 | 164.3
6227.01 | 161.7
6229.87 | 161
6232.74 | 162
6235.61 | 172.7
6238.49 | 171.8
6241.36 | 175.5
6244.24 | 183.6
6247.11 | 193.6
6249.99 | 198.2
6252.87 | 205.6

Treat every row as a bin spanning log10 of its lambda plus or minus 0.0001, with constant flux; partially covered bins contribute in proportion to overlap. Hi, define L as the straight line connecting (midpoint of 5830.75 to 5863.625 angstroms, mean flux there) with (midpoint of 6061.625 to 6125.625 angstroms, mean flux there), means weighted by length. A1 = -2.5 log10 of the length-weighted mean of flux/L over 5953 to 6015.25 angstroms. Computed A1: 0.202 mag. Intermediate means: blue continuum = 264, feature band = 239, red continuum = 307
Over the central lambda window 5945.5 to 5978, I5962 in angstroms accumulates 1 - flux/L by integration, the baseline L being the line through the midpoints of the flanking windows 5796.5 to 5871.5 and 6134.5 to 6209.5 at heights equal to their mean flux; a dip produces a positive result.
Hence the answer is 4.7 angstroms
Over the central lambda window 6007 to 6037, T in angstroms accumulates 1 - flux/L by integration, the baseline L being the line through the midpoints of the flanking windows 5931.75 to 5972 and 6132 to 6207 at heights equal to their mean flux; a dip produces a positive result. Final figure -4.84 angstroms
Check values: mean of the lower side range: 224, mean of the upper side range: 244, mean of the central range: 268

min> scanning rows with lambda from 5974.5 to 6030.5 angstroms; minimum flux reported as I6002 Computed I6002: 234.7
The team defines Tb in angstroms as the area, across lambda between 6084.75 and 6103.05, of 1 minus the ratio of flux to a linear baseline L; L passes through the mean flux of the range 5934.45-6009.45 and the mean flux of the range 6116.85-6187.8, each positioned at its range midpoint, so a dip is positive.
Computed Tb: -4.26 angstroms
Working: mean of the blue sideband 236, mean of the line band 318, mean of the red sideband 268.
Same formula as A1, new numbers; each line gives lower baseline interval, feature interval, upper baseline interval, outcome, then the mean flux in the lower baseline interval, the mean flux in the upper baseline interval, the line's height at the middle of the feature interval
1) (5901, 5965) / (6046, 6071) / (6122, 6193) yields -0.25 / 210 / 261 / 238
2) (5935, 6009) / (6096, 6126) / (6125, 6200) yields -0.23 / 236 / 254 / 249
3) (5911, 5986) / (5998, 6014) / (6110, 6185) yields -0.05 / 220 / 276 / 236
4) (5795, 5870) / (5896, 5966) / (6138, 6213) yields 0.28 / 278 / 235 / 265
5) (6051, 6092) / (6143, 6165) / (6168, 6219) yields -0.13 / 303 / 205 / 236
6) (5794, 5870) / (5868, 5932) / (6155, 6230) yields 0.43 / 278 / 201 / 264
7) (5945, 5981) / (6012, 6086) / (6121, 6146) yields -0.06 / 226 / 320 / 274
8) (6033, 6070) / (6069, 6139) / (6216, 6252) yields -0.20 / 295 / 174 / 260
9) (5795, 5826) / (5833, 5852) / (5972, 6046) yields 0.06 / 297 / 260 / 291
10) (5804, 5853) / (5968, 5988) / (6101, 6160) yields 0.23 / 284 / 307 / 295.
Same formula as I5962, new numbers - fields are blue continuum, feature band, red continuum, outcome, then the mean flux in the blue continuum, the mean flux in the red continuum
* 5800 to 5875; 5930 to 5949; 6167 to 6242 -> 1.9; 271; 193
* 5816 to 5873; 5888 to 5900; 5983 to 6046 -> 7.5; 263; 264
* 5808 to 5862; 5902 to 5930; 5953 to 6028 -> 6.6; 272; 245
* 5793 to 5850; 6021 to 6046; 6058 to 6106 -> 1.8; 293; 309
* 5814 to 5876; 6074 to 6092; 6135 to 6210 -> -4.2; 260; 240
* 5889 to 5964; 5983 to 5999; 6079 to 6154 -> -1.3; 193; 313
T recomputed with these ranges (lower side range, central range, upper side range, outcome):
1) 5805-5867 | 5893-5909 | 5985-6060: 7.05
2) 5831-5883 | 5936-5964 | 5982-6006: 2.80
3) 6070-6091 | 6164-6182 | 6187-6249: 0.55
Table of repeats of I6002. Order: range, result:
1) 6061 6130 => 257.3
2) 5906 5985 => 183.5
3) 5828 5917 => 81.12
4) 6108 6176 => 184.8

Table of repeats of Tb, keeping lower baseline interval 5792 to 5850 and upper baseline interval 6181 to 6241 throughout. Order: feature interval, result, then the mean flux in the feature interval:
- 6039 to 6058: -5.0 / 293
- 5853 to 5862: 1.6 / 235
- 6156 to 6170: -0.6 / 210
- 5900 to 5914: 4.4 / 186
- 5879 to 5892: 6.3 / 143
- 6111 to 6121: -4.6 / 312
